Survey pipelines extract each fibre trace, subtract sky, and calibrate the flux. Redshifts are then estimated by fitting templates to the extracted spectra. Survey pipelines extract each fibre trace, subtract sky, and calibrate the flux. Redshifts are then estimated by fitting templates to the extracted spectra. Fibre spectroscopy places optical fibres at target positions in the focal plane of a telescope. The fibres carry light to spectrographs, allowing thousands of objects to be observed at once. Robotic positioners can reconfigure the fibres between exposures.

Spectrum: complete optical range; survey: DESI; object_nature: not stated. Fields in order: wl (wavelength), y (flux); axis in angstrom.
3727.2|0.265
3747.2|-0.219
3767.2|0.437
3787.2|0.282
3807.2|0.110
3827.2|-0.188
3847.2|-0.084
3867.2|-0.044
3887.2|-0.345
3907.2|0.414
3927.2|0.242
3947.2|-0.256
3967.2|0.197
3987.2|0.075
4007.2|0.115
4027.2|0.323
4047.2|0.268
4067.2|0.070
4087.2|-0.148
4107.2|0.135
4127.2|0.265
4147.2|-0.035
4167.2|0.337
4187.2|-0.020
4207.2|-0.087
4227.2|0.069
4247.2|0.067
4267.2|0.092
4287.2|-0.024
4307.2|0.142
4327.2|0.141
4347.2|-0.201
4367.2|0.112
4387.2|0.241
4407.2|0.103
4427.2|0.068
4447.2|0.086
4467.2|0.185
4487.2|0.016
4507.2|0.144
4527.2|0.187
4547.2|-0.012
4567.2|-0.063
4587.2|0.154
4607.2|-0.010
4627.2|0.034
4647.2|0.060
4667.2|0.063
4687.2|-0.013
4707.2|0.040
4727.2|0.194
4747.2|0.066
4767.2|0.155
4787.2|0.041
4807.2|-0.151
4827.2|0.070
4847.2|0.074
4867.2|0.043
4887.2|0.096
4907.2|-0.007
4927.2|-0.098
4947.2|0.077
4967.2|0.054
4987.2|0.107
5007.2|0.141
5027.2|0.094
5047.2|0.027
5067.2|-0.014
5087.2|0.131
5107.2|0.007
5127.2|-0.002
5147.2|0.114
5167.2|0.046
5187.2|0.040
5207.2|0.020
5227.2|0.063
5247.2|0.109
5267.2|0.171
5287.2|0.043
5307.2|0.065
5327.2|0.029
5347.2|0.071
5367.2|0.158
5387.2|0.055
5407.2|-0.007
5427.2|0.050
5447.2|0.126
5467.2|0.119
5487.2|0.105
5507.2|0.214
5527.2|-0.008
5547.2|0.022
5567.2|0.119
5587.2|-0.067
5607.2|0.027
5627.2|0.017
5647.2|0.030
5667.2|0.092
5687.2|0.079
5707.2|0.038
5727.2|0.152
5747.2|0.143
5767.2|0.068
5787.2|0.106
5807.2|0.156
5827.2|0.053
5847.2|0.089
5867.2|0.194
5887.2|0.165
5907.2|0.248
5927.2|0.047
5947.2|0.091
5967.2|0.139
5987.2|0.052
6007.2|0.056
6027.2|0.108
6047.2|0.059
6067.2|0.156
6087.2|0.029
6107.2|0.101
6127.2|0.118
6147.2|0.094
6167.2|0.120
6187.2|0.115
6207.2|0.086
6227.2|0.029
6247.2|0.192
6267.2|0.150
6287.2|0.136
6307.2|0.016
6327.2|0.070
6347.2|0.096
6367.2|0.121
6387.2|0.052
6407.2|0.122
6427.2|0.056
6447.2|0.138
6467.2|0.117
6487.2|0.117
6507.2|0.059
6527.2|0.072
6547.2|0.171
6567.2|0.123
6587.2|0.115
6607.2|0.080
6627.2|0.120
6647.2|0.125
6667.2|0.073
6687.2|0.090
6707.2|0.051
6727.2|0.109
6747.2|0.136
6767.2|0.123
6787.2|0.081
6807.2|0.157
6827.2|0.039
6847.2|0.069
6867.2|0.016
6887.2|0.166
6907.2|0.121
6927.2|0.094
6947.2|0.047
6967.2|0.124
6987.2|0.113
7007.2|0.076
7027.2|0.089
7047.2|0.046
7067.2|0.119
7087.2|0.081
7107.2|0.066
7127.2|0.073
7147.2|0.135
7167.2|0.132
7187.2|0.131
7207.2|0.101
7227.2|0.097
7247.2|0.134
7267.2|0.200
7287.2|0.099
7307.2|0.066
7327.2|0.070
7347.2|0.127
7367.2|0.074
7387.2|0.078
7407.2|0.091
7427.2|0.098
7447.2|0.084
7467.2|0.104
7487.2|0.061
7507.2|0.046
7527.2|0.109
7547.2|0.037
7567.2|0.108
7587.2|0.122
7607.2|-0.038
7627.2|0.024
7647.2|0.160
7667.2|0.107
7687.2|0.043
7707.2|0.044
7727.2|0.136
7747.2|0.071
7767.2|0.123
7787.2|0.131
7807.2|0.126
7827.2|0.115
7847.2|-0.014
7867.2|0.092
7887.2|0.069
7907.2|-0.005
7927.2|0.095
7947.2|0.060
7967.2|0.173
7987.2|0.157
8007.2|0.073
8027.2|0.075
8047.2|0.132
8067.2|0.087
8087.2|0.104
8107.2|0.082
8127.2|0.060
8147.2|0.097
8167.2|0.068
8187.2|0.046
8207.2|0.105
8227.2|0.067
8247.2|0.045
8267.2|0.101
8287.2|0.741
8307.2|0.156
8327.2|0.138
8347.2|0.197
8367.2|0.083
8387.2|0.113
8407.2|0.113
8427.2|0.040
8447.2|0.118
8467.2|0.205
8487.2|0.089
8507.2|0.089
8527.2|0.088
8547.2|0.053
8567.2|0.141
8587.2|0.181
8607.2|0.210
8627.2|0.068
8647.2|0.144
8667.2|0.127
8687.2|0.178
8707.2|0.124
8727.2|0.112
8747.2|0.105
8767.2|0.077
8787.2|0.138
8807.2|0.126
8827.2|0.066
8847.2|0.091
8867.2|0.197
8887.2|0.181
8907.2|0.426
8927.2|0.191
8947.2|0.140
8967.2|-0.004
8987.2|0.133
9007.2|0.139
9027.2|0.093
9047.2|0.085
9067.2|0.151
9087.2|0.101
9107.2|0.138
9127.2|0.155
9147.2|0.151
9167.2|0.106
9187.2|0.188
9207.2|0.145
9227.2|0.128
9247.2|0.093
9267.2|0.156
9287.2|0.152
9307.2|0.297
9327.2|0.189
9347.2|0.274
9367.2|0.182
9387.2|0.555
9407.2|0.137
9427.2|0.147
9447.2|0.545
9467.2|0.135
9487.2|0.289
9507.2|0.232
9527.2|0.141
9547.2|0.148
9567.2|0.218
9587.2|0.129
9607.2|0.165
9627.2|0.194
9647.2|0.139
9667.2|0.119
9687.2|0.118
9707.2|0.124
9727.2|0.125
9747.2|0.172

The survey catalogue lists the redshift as 1.22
